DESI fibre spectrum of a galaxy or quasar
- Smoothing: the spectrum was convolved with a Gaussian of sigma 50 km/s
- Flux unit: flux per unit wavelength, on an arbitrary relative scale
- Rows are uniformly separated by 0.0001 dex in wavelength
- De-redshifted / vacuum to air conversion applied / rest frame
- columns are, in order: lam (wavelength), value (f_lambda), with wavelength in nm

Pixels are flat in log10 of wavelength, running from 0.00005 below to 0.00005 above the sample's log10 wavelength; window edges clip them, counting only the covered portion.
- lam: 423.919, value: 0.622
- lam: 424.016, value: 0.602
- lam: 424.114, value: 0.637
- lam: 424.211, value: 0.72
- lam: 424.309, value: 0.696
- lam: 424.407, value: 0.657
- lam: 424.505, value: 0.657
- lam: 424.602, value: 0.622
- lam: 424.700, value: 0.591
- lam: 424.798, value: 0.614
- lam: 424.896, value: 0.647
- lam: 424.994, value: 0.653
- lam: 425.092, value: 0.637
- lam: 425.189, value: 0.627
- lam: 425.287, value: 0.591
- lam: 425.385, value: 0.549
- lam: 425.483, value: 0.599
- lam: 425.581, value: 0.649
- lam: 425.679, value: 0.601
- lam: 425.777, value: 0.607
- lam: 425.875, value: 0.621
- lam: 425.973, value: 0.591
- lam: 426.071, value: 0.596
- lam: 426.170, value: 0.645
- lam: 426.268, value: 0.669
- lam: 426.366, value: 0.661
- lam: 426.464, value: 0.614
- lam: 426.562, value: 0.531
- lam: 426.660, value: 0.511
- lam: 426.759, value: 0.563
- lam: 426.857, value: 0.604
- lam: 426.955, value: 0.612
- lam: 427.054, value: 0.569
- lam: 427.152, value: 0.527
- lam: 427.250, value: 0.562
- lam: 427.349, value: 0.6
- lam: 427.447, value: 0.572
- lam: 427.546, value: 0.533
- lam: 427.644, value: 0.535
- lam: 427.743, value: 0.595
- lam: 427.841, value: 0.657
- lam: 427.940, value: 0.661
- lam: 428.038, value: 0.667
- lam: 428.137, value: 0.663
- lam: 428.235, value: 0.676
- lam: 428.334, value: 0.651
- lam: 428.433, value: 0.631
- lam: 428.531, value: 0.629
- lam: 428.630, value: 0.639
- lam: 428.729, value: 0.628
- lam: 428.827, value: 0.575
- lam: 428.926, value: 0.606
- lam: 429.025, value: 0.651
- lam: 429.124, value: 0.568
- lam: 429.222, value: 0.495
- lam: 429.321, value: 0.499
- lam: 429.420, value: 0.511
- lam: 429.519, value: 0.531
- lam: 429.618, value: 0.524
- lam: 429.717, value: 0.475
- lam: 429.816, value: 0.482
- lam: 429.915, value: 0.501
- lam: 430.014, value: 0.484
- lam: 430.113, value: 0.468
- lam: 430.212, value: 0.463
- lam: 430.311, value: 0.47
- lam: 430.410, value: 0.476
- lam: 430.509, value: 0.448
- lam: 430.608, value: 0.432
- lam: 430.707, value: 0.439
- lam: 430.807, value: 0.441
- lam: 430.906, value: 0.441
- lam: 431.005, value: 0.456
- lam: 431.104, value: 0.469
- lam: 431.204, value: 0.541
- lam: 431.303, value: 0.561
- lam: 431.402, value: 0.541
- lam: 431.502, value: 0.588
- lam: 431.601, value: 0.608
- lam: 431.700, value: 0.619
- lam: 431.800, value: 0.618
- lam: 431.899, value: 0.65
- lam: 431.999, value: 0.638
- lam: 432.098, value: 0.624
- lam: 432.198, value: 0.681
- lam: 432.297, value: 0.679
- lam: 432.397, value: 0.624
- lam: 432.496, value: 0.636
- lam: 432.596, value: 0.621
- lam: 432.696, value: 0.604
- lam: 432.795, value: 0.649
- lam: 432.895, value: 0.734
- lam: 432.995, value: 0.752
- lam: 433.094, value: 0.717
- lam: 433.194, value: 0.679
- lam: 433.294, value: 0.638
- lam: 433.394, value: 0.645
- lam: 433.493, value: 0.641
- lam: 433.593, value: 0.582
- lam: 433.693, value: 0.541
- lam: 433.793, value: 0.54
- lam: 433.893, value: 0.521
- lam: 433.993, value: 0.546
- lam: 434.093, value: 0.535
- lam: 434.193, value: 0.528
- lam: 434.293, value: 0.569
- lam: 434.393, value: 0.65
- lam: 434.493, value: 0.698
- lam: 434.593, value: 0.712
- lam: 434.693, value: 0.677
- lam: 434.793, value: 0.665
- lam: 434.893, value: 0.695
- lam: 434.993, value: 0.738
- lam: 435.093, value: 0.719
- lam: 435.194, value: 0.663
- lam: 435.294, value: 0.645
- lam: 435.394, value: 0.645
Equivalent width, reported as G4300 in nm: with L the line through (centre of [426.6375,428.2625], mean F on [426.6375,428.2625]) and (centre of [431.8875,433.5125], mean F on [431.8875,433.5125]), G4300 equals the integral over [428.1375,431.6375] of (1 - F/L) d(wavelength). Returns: 0.510 nm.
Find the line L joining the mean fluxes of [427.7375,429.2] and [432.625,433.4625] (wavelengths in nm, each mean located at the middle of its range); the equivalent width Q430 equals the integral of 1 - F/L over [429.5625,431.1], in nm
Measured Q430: 0.432 nm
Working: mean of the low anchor 0.632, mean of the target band 0.467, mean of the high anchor 0.675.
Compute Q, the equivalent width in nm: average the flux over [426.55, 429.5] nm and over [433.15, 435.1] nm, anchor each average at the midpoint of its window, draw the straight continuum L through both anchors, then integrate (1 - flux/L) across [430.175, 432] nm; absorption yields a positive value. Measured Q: 0.27 nm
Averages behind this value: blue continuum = 0.591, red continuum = 0.624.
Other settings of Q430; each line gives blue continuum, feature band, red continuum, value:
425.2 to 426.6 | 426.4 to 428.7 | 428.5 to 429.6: -0.042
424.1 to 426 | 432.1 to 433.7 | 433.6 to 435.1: -0.086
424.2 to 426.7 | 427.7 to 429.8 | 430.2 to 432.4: -0.063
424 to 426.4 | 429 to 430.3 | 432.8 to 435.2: 0.261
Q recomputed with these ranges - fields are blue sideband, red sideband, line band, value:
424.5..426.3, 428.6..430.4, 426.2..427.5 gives 0.004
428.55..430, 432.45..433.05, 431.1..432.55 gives 0.060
